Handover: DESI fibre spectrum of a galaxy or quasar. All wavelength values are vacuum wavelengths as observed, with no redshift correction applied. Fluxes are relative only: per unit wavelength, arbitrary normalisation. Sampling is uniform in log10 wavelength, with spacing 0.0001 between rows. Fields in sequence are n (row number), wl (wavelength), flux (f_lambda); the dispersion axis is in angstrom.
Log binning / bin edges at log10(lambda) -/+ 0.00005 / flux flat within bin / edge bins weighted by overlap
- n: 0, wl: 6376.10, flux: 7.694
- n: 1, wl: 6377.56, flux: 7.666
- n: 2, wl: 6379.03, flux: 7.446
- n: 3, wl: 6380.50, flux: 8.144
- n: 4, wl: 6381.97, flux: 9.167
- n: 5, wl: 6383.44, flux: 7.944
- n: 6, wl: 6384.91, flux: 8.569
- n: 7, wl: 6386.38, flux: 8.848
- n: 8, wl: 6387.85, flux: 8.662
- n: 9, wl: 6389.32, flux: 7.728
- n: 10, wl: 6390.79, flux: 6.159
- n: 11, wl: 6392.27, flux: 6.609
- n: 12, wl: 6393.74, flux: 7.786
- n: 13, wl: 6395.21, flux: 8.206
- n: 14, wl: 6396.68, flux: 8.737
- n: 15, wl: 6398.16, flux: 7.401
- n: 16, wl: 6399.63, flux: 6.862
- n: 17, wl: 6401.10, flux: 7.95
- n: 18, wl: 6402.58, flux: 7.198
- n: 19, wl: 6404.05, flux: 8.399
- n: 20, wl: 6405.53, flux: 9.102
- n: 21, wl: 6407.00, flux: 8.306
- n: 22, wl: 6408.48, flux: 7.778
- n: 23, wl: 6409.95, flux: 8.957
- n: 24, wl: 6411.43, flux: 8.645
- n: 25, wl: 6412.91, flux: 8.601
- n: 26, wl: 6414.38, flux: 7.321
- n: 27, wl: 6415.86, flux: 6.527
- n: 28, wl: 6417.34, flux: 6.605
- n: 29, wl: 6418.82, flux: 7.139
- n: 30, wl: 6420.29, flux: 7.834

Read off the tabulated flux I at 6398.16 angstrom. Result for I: 7.401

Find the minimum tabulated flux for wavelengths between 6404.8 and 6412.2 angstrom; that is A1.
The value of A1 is 7.778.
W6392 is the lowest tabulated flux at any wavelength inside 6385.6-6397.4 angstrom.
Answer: 6.159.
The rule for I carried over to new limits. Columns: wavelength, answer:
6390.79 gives 6.159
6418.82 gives 7.139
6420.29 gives 7.834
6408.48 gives 7.778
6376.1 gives 7.694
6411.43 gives 8.645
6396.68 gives 8.737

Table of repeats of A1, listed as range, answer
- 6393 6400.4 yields 6.862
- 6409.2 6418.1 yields 6.527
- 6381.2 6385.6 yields 7.944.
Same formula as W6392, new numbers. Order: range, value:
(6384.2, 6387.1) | 8.569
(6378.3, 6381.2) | 7.446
